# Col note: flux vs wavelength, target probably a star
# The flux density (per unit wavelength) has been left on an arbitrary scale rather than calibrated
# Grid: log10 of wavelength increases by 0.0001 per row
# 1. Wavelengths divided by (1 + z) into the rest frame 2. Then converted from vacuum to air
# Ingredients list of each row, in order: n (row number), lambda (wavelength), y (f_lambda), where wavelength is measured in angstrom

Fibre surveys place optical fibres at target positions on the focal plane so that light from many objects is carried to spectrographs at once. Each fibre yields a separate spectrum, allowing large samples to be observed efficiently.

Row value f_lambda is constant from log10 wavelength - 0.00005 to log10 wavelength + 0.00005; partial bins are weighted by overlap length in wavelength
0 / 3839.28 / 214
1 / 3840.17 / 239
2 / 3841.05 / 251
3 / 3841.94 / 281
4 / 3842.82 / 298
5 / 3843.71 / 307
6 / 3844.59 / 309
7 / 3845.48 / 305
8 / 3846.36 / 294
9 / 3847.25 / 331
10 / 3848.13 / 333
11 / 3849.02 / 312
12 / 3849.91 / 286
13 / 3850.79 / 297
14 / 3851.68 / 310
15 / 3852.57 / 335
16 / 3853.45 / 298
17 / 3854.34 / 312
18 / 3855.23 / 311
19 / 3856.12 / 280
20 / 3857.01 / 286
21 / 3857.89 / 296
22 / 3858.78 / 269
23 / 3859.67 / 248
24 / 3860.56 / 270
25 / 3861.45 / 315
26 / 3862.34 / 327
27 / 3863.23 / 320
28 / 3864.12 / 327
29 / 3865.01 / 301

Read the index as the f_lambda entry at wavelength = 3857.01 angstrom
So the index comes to 286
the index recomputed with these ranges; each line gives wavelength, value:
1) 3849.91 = 286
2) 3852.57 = 335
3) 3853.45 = 298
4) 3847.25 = 331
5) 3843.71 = 307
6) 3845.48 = 305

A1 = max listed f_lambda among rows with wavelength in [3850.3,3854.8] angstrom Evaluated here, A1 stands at 335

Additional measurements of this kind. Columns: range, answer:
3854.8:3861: 311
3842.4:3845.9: 309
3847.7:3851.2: 333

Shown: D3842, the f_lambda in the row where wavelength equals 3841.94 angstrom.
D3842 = 281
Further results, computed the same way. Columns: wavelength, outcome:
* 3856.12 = 280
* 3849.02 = 312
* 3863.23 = 320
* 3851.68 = 310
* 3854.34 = 312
